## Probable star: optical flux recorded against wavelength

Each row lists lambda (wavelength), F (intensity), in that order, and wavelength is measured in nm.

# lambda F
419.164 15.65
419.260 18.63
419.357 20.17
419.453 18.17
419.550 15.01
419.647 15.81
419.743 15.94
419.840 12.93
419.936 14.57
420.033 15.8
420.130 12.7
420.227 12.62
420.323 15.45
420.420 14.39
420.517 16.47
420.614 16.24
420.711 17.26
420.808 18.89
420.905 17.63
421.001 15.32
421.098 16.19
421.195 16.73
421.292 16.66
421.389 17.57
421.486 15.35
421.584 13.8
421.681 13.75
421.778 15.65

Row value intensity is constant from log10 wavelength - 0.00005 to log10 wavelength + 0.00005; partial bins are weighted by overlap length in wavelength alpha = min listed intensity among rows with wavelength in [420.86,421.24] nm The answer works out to 15.32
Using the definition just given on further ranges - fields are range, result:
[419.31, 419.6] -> 15.01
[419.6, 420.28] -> 12.62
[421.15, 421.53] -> 15.35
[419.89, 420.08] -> 14.57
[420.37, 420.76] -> 14.39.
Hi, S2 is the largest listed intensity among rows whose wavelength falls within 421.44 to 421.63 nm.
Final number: 15.35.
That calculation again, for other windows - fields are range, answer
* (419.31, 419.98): 20.17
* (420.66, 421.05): 18.89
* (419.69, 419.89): 15.94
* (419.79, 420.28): 15.8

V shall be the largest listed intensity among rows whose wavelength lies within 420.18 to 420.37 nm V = 15.45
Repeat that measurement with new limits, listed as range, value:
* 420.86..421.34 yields 17.63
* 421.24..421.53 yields 17.57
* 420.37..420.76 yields 17.26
